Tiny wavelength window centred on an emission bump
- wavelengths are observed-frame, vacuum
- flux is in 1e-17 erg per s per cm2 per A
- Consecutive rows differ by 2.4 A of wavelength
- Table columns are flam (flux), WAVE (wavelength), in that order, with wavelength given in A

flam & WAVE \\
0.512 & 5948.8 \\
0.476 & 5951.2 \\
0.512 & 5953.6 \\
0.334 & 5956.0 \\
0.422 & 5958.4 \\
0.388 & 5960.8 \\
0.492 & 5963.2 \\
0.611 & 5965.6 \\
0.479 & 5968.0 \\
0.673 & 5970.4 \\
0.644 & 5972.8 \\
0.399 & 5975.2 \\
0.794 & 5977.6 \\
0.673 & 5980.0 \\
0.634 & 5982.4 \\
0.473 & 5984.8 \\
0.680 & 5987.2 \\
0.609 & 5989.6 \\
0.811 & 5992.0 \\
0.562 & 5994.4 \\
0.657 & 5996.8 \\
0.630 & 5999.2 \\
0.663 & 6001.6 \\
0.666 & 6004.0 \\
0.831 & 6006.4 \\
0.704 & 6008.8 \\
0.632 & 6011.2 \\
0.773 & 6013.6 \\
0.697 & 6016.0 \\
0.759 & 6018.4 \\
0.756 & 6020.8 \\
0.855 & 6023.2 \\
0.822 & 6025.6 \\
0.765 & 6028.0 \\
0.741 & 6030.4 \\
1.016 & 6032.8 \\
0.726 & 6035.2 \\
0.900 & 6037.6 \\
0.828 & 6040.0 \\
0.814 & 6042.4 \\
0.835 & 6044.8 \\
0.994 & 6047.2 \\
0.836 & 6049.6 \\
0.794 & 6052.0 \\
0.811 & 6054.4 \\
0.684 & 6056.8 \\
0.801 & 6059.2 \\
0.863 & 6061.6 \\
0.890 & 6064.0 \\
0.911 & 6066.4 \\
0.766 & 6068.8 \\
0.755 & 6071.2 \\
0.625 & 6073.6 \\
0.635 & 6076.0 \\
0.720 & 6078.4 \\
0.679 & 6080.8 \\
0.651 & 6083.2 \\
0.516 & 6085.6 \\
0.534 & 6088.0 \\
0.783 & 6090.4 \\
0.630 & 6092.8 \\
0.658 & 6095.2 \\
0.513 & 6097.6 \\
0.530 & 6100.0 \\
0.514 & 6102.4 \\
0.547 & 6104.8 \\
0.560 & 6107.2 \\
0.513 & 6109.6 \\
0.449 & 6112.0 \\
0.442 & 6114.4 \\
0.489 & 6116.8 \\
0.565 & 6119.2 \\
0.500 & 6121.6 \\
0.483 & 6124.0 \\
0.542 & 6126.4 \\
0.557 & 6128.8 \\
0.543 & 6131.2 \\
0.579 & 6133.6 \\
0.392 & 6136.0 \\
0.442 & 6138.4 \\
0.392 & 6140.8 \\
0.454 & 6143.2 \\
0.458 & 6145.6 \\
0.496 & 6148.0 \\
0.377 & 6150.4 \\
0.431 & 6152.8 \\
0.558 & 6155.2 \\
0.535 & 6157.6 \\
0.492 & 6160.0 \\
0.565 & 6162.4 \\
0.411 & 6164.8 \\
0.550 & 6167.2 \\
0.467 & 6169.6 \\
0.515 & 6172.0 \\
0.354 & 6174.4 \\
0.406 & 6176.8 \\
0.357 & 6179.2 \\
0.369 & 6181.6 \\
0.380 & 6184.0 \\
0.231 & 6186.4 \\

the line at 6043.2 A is C III] 1909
